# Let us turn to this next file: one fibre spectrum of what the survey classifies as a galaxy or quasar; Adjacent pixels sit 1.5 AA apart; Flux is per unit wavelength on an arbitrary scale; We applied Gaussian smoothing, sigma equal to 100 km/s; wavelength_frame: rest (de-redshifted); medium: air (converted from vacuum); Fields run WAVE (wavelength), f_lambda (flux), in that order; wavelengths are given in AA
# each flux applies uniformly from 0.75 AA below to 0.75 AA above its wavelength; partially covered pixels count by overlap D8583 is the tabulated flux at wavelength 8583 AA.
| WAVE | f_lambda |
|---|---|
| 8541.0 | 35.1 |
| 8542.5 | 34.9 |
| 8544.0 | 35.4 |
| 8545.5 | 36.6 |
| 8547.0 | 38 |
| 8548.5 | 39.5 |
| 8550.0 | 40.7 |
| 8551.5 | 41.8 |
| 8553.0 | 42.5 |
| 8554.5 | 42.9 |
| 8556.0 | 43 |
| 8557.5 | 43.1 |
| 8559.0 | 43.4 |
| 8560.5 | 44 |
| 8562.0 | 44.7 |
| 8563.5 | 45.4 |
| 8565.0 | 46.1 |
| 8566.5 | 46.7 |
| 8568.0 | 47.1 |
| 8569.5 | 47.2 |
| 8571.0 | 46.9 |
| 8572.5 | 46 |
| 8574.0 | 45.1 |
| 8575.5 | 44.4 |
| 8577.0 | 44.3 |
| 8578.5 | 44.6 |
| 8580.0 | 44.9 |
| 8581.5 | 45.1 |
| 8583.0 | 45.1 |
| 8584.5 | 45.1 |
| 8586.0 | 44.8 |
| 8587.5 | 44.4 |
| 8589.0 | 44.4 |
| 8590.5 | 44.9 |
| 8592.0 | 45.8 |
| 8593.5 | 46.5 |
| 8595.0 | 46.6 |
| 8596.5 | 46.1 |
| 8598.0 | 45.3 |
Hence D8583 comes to 45.1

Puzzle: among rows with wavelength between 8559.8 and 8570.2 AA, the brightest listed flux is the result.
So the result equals 47.2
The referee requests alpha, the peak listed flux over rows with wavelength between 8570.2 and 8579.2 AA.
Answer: 46.9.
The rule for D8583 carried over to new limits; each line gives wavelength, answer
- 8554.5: 42.9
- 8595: 46.6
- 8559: 43.4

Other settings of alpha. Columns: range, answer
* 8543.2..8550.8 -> 40.7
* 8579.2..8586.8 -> 45.1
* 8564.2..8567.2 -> 46.7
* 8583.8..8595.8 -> 46.6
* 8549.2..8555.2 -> 42.9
